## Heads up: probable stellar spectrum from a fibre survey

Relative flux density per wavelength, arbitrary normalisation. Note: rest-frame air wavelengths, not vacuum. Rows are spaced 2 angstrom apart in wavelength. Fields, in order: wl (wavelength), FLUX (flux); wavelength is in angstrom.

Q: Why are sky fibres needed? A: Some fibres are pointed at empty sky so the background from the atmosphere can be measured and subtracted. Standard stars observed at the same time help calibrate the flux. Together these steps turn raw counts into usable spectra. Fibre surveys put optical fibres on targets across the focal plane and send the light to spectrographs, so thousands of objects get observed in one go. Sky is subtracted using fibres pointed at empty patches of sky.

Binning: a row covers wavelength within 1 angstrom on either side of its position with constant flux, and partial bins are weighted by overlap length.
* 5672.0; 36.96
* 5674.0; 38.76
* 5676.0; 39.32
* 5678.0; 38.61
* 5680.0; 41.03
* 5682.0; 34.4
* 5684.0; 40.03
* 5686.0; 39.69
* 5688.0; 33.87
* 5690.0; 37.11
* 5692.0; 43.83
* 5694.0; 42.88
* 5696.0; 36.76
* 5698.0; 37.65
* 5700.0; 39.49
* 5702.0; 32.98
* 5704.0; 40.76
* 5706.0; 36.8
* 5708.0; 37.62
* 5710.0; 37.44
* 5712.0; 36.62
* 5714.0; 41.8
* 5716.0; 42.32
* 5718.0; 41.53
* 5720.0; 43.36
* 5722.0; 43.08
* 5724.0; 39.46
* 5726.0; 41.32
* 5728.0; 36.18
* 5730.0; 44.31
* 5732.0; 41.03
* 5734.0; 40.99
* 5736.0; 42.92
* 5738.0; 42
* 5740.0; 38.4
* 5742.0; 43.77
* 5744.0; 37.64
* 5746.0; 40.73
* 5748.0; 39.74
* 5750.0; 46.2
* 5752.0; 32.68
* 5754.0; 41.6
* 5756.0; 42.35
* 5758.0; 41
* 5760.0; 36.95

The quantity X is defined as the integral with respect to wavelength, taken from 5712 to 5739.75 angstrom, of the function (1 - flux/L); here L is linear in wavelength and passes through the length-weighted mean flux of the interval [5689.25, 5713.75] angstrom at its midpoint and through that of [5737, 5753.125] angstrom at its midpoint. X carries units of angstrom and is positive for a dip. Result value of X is -1.3 angstrom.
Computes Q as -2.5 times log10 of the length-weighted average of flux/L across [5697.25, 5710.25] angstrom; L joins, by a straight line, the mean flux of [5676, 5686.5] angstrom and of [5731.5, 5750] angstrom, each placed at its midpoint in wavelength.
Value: 0.06 mag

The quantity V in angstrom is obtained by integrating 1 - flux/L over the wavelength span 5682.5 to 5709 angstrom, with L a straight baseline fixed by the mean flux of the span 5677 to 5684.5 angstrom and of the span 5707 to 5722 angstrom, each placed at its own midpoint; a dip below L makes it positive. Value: 0.6 angstrom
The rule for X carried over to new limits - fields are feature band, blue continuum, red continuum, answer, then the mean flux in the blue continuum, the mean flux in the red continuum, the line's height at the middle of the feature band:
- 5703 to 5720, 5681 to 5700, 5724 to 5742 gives 0.1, 38.5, 41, 39.7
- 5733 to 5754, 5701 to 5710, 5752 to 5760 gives -0.7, 37.1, 39.9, 39.2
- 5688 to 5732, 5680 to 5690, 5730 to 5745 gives -0.4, 37.4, 41.2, 39.2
